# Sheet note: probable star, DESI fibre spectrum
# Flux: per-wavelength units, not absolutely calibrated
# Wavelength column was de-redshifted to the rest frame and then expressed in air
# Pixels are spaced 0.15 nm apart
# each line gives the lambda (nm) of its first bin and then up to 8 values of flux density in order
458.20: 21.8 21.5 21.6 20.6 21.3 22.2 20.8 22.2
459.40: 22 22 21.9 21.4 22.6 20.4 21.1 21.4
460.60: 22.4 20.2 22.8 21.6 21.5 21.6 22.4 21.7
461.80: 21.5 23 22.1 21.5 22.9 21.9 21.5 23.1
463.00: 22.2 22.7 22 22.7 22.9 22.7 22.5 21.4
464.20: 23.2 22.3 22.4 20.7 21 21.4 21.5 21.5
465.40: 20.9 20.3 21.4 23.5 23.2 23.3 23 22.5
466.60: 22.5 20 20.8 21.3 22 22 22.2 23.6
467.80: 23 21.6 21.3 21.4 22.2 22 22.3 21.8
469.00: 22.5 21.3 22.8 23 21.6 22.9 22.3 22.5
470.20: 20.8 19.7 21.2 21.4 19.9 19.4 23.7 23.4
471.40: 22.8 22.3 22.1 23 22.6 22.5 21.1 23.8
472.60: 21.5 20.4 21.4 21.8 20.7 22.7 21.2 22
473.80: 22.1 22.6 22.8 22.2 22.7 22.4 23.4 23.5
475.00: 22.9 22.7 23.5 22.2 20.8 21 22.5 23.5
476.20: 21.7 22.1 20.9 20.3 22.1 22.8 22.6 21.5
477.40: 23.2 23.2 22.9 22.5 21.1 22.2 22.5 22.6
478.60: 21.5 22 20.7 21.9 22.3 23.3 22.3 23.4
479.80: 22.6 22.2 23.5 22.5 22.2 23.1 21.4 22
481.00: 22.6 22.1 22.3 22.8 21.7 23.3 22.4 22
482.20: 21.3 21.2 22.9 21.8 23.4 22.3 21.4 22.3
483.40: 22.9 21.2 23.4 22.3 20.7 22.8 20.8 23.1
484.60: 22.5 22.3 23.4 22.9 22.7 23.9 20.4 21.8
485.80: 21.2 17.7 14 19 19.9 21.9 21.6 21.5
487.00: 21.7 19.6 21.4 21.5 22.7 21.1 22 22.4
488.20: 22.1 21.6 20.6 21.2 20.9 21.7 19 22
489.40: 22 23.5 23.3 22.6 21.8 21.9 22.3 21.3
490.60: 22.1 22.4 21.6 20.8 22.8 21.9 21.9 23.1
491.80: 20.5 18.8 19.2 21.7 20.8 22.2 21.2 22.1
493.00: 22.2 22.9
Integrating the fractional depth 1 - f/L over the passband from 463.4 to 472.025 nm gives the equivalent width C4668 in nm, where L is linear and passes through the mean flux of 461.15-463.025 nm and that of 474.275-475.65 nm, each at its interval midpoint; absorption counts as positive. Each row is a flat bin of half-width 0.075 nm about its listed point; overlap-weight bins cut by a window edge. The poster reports 0.14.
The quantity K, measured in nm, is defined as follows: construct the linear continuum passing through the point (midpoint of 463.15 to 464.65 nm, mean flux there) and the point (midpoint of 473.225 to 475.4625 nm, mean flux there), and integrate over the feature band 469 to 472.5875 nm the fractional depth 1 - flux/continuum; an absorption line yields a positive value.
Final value 0.08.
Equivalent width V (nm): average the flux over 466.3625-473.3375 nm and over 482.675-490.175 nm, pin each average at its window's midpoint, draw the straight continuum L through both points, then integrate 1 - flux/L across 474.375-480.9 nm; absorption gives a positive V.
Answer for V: -0.17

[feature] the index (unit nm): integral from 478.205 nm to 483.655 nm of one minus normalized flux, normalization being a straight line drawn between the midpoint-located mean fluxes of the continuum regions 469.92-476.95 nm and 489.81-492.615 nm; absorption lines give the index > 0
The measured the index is -0.12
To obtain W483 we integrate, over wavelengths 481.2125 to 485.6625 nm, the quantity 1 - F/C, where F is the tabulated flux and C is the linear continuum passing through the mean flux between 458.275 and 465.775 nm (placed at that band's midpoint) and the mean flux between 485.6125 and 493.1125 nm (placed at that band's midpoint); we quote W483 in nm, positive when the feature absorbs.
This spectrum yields -0.18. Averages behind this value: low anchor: 21.8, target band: 22.3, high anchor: 21.3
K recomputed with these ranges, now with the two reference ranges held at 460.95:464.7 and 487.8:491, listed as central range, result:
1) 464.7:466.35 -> 0.02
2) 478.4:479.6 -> -0.01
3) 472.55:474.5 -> 0.01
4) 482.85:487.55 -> 0.09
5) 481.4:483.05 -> -0.03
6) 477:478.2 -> -0.02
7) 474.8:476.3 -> -0.03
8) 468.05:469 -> 0.01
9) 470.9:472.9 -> -0.01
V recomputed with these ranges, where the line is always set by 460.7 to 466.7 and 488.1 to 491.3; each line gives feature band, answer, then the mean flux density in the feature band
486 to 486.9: 0.09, 19.5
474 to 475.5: -0.06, 22.8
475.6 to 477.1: 0.01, 21.9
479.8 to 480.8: -0.03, 22.5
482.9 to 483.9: -0.02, 22.3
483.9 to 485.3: -0.03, 22.4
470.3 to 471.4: 0.03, 21.4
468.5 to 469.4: -0.01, 22.1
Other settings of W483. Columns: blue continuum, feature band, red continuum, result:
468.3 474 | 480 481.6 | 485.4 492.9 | -0.063 nm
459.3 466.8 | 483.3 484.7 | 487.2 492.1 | -0.030 nm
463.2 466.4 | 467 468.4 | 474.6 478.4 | 0.005 nm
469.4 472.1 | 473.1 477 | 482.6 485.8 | -0.029 nm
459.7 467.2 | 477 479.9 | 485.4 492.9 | -0.108 nm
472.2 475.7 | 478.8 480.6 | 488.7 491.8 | -0.033 nm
